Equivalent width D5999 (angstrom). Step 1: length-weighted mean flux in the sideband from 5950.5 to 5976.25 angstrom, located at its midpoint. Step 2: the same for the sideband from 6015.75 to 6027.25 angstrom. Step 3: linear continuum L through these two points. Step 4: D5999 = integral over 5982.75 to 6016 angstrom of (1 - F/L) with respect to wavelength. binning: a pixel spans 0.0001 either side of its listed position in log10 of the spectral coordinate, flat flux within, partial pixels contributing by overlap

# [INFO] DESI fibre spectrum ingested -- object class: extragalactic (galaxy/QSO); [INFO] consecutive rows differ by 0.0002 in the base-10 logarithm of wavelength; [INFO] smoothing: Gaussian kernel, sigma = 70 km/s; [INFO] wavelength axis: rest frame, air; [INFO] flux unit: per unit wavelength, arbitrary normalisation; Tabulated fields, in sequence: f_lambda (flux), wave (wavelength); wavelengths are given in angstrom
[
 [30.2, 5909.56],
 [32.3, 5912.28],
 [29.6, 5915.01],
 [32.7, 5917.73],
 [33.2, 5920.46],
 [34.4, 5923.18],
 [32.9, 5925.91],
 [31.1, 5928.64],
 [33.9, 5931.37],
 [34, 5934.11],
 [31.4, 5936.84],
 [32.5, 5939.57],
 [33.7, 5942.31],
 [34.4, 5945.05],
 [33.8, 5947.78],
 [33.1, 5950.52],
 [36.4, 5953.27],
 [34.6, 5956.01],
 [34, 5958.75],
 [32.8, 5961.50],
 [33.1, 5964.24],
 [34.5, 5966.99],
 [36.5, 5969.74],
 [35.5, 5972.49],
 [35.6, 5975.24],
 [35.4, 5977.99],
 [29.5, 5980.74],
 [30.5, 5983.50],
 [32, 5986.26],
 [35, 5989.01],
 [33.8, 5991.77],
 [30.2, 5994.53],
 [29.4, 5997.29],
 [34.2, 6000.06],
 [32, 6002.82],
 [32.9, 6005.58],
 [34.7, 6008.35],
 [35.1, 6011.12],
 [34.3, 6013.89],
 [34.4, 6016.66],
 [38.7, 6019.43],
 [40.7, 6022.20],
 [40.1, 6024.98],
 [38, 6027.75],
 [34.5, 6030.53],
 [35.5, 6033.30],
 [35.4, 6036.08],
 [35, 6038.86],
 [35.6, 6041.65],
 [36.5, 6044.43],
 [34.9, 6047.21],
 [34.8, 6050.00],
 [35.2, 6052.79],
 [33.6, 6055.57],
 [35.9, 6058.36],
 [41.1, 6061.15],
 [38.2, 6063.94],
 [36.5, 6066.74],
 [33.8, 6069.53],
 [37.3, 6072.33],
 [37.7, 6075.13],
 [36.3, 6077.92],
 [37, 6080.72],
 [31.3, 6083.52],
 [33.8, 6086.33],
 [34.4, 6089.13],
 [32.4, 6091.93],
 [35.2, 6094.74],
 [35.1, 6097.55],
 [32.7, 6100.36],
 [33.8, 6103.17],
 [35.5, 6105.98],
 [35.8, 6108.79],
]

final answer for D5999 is 3.8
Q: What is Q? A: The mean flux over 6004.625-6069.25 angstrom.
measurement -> 36.1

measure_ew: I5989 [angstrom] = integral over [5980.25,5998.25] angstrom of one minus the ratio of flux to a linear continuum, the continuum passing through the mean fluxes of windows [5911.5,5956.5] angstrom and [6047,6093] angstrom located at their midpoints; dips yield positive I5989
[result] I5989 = 1.3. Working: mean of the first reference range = 33.2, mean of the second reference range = 35.6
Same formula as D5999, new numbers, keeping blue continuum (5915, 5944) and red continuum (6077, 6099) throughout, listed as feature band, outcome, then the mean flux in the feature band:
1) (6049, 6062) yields -0.7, 36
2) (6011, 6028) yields -1.9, 37.5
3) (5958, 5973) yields -0.5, 34.3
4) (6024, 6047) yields -1.6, 36.2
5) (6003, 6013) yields -0.1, 34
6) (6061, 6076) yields -1.3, 37.1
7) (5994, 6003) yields 0.5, 31.5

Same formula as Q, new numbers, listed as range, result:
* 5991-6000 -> 31.4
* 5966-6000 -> 33.2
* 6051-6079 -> 36.5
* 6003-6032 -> 36.2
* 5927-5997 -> 33.4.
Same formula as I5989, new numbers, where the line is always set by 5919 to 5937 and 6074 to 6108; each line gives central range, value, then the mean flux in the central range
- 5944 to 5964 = -0.5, 34.1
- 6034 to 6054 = -0.7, 35.3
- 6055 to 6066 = -1.0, 37.4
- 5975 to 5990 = 0.4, 32.8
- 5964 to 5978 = -0.7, 35.2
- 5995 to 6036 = -1.6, 35.2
